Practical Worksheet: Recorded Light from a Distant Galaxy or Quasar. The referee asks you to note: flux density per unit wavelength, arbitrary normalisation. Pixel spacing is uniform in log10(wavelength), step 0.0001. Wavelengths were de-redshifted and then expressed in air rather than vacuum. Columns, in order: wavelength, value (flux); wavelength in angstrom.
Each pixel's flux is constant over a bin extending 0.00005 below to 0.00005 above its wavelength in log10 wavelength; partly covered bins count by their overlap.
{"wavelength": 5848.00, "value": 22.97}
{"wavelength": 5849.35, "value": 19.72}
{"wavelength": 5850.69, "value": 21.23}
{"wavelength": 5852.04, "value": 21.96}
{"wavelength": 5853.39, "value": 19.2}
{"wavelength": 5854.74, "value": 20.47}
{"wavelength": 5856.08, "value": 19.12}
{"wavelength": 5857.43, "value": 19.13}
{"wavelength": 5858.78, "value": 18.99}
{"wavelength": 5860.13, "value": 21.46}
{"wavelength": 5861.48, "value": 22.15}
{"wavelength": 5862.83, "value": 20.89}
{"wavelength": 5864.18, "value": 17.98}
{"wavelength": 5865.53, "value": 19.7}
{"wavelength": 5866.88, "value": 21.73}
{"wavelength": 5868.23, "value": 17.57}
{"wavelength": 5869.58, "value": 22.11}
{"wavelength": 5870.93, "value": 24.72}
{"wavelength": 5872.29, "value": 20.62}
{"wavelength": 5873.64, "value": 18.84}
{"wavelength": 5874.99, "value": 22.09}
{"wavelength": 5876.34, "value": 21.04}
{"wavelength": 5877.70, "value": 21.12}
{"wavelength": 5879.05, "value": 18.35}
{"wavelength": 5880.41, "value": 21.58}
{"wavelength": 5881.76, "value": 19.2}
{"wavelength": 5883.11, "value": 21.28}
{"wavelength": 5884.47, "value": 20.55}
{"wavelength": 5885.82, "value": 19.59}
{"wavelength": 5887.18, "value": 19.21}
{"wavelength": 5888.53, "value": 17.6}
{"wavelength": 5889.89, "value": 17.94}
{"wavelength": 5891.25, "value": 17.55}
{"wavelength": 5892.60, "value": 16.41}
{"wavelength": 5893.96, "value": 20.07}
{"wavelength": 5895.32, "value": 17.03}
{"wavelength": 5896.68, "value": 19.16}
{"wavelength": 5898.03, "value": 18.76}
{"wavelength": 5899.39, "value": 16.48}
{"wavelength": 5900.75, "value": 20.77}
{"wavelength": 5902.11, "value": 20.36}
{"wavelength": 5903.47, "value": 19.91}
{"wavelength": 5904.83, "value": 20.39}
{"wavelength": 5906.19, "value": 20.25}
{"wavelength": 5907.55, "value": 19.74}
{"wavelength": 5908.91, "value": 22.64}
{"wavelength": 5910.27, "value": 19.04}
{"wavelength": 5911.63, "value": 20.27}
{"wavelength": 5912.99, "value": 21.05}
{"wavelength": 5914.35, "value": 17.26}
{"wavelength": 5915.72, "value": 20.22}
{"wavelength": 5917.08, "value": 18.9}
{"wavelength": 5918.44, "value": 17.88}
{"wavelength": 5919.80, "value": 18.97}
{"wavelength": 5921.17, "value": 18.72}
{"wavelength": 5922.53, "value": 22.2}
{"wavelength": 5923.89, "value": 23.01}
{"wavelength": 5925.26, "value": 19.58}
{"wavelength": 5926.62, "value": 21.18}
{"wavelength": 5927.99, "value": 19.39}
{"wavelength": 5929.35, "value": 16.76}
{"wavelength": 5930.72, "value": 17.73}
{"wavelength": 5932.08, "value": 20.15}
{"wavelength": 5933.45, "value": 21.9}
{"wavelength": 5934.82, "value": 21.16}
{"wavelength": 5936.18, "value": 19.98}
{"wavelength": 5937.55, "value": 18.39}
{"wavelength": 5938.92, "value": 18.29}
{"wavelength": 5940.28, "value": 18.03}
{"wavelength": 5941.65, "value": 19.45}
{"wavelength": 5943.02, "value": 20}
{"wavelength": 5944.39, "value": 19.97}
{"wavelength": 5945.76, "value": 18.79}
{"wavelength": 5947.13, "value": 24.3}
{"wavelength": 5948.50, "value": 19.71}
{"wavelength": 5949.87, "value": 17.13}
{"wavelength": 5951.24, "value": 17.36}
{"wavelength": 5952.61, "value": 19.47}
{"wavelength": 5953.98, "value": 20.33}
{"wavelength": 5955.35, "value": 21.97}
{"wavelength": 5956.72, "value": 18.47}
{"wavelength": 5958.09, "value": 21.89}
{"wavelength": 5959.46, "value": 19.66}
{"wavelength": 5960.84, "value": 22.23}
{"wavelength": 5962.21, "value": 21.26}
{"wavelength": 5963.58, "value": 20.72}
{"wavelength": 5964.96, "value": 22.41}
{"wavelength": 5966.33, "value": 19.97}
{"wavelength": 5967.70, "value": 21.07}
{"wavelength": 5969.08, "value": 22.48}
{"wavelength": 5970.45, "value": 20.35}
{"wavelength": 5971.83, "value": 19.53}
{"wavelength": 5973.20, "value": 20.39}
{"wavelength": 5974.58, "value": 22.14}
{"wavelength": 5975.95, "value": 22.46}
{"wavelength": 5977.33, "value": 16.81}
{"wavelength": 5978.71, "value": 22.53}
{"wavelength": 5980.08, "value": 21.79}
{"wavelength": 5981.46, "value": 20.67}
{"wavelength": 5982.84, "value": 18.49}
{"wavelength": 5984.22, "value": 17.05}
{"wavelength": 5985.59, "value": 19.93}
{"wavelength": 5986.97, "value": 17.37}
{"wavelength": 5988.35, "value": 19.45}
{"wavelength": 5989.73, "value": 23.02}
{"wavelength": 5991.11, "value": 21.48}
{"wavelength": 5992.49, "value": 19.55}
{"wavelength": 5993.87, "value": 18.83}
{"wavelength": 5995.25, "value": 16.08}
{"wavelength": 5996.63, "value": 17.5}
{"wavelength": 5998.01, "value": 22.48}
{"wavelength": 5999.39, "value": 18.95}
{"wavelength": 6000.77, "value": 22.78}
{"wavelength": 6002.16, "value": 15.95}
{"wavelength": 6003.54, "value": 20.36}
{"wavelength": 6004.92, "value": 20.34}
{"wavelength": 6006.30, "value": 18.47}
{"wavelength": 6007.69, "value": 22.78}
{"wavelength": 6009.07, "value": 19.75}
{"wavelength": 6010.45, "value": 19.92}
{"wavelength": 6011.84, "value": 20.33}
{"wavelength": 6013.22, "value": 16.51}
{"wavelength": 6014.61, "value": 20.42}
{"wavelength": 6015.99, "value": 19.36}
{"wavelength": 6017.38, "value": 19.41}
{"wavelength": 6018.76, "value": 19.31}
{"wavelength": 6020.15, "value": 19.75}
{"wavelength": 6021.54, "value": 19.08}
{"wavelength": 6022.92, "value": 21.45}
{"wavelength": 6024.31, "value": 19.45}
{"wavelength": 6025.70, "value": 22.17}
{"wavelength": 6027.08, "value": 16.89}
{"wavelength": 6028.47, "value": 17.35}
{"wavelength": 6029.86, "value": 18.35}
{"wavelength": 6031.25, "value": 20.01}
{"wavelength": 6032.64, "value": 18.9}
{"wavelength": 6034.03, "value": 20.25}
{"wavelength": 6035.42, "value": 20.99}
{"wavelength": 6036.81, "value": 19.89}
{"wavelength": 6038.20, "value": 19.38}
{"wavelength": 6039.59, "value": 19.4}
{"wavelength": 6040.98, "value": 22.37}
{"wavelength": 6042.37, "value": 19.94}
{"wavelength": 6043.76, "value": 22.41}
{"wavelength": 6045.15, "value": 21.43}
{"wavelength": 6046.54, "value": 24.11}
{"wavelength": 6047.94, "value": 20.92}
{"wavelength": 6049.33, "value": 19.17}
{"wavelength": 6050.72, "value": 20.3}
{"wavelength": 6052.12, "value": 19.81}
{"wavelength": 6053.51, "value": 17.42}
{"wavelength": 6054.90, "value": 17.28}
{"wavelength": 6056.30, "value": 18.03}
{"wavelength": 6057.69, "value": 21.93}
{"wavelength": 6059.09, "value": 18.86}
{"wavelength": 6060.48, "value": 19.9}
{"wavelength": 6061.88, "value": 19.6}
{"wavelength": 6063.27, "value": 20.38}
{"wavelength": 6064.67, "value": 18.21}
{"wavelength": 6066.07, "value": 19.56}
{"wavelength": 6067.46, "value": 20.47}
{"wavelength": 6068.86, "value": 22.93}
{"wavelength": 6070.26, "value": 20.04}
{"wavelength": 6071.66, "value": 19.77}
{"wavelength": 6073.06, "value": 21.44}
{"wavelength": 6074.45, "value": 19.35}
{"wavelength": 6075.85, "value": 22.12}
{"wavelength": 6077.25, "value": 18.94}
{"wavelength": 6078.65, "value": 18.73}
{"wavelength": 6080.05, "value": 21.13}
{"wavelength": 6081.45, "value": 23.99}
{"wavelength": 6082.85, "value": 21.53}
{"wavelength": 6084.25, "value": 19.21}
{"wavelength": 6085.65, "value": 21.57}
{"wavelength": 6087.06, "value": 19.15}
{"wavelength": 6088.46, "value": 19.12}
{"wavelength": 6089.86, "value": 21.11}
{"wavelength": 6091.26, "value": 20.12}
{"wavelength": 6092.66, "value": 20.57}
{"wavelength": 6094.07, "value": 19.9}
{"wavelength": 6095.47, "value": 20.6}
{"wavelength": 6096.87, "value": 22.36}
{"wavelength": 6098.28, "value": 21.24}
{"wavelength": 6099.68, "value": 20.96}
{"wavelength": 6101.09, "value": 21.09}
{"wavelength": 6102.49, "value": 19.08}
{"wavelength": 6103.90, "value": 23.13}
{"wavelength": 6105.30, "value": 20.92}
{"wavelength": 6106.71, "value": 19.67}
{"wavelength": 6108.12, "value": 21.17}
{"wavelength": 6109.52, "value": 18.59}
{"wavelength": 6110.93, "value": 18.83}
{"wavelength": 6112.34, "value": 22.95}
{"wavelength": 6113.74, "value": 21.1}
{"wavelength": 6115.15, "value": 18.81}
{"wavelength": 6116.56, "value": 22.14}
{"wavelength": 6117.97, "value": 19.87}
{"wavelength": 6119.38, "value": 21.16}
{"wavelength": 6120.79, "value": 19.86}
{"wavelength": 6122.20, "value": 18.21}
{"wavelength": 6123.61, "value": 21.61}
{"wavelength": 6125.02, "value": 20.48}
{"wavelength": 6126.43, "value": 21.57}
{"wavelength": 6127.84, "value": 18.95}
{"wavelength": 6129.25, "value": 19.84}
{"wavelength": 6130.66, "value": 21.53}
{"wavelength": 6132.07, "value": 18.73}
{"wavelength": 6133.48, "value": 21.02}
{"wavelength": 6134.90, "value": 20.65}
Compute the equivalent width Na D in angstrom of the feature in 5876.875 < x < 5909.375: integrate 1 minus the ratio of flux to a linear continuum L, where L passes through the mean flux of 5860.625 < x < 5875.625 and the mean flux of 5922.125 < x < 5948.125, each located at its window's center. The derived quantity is 1.7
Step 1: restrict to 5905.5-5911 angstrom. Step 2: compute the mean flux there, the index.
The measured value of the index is 20.4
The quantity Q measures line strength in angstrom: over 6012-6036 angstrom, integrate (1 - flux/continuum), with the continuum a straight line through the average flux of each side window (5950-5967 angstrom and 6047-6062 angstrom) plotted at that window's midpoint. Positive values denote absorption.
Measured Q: 0.4 angstrom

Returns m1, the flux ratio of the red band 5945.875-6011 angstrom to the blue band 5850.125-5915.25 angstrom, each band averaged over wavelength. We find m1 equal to 1.01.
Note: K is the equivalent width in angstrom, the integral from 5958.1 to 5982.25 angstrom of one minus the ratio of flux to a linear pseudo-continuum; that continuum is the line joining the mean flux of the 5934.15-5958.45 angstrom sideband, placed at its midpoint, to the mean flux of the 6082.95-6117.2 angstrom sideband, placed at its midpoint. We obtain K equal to -1.4 angstrom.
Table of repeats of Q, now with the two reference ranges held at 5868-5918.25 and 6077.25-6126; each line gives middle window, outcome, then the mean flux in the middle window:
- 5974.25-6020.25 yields 0.9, 19.7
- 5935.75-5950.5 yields 0.3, 19.5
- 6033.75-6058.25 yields 0.1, 20.3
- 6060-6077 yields 0.1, 20.3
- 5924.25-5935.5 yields 0.0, 19.8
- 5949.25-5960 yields 0.2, 19.6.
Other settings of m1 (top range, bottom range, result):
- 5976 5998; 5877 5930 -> 1.00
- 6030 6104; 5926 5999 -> 1.02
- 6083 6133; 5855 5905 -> 1.03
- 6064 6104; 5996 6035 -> 1.05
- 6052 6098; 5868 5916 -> 1.02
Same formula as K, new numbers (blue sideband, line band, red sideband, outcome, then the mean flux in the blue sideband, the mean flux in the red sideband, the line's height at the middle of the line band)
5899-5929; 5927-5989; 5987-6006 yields -0.7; 19.9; 19.6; 19.8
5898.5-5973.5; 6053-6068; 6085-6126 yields 0.8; 20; 20.5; 20.4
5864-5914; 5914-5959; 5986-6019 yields 0.1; 19.8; 19.6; 19.7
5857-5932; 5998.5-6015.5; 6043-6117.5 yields 0.4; 19.8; 20.4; 20.2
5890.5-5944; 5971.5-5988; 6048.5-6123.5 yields -0.1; 19.5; 20.3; 19.8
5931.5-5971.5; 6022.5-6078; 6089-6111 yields 1.3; 20.2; 20.6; 20.5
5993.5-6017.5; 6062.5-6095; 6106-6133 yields -0.7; 19.5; 20.3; 20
